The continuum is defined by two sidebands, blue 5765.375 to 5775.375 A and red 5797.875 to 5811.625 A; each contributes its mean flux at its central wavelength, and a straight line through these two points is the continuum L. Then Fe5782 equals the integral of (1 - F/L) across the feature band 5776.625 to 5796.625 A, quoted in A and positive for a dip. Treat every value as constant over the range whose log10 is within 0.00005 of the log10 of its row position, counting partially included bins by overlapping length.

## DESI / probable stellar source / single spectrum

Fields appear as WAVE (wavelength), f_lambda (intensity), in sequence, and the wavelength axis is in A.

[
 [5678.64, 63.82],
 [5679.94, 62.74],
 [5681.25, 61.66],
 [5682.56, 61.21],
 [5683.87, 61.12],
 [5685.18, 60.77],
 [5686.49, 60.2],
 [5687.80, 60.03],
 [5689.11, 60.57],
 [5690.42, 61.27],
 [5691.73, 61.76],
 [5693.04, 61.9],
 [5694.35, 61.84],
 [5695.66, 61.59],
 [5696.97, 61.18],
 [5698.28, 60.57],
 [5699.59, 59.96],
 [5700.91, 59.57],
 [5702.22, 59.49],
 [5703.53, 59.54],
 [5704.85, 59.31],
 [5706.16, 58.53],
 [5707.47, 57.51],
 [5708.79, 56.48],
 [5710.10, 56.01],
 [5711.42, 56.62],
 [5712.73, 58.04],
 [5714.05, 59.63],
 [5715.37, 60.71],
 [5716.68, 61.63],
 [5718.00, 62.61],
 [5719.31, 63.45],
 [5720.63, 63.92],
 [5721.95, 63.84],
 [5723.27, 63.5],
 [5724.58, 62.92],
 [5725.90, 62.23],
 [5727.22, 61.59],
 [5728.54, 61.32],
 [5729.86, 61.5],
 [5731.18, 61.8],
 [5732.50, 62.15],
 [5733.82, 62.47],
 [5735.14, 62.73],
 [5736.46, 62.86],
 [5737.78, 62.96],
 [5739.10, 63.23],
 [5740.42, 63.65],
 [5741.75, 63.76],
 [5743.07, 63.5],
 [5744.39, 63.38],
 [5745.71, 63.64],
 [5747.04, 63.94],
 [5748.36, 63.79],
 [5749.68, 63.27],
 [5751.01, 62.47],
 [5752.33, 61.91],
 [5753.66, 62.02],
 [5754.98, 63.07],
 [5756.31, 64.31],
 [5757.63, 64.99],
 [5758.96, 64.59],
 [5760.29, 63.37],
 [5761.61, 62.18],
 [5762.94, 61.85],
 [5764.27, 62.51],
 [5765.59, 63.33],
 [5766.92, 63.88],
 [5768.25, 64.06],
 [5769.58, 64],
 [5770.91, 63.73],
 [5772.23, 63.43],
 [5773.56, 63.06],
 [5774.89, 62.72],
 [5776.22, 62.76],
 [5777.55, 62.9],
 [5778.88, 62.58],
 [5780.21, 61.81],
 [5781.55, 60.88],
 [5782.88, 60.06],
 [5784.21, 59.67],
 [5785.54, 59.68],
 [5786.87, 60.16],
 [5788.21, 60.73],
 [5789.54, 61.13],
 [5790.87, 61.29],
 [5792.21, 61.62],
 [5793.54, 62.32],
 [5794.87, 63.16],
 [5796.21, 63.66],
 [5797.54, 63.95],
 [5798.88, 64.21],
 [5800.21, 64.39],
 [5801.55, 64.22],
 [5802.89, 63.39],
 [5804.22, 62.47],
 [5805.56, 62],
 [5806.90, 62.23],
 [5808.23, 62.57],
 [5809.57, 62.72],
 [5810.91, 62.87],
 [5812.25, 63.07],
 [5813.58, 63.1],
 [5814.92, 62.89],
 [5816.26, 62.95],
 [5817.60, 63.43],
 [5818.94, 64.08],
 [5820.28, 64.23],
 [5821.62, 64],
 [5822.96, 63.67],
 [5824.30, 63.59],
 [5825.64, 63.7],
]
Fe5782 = 0.6 A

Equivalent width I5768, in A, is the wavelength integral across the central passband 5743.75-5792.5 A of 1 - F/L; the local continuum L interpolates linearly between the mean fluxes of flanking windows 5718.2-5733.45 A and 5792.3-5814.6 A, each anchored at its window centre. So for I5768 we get 0.2 A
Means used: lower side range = 62.6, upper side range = 63.1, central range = 62.6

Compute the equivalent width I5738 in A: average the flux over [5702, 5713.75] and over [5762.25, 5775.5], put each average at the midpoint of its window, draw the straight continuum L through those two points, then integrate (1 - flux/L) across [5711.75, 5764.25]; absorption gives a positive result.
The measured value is -1.8 A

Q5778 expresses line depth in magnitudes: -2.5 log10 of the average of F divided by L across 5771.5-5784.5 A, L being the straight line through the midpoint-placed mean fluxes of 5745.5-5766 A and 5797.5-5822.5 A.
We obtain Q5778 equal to 0.02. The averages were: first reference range 63.2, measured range 62.1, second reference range 63.3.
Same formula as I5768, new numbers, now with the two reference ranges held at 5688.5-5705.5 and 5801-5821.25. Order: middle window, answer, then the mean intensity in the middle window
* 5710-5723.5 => 0.0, 61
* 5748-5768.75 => -0.4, 63.2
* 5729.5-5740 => -0.2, 62.5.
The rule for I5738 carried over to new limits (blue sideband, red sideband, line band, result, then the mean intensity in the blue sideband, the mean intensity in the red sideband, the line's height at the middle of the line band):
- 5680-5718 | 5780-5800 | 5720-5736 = -0.5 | 60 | 61.7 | 60.6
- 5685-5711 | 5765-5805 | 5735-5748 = -0.5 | 59.9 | 62.5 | 61.2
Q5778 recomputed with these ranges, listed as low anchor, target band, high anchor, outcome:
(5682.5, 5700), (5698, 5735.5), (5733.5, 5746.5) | 0.03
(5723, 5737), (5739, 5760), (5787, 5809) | -0.02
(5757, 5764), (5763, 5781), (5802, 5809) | 0.00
